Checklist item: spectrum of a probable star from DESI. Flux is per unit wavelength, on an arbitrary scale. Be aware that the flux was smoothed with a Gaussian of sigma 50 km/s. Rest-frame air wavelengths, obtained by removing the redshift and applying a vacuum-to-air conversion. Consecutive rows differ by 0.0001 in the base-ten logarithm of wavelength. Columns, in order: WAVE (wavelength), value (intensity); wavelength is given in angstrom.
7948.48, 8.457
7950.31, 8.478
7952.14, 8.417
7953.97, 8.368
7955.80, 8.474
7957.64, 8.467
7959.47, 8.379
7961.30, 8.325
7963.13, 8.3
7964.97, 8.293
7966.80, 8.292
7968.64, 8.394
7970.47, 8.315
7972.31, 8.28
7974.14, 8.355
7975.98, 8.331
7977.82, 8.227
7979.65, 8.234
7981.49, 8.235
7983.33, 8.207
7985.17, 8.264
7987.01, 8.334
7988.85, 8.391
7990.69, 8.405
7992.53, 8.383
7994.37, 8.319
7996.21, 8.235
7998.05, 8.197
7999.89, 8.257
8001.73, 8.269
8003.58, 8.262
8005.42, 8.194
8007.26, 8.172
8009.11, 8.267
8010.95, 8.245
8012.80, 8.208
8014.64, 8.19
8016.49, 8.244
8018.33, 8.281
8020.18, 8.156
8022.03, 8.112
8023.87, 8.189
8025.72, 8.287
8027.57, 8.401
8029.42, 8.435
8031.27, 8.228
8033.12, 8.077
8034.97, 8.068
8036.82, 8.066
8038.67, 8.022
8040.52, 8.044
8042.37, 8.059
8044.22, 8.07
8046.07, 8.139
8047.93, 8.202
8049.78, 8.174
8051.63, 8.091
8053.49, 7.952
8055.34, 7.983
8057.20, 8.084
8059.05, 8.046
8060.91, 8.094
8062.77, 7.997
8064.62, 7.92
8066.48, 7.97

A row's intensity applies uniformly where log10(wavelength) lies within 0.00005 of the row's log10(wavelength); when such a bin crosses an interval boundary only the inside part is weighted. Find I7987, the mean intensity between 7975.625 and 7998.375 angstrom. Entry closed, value 8.29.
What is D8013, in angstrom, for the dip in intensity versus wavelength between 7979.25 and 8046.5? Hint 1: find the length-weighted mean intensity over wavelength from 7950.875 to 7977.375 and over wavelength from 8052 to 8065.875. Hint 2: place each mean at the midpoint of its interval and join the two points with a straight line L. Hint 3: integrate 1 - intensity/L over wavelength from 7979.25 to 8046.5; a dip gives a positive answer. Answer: -0.4 angstrom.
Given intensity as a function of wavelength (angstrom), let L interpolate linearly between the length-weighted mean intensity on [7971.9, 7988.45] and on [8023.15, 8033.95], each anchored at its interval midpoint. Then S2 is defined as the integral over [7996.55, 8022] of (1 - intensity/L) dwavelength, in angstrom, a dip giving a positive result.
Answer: 0.1 angstrom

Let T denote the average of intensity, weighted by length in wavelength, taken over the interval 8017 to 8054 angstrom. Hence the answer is 8.16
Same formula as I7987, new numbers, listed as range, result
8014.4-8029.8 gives 8.25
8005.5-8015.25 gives 8.22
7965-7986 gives 8.29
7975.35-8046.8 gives 8.22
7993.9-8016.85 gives 8.23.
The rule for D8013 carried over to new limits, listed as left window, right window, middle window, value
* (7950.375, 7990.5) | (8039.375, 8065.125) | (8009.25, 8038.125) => -0.2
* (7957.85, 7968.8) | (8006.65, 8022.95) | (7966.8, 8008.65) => 0.0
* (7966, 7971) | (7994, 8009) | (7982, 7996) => -0.1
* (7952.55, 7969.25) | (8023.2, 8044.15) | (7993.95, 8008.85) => 0.0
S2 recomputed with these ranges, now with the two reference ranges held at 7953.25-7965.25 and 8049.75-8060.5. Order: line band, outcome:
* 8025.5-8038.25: -0.1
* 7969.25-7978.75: 0.0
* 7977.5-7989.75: 0.0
